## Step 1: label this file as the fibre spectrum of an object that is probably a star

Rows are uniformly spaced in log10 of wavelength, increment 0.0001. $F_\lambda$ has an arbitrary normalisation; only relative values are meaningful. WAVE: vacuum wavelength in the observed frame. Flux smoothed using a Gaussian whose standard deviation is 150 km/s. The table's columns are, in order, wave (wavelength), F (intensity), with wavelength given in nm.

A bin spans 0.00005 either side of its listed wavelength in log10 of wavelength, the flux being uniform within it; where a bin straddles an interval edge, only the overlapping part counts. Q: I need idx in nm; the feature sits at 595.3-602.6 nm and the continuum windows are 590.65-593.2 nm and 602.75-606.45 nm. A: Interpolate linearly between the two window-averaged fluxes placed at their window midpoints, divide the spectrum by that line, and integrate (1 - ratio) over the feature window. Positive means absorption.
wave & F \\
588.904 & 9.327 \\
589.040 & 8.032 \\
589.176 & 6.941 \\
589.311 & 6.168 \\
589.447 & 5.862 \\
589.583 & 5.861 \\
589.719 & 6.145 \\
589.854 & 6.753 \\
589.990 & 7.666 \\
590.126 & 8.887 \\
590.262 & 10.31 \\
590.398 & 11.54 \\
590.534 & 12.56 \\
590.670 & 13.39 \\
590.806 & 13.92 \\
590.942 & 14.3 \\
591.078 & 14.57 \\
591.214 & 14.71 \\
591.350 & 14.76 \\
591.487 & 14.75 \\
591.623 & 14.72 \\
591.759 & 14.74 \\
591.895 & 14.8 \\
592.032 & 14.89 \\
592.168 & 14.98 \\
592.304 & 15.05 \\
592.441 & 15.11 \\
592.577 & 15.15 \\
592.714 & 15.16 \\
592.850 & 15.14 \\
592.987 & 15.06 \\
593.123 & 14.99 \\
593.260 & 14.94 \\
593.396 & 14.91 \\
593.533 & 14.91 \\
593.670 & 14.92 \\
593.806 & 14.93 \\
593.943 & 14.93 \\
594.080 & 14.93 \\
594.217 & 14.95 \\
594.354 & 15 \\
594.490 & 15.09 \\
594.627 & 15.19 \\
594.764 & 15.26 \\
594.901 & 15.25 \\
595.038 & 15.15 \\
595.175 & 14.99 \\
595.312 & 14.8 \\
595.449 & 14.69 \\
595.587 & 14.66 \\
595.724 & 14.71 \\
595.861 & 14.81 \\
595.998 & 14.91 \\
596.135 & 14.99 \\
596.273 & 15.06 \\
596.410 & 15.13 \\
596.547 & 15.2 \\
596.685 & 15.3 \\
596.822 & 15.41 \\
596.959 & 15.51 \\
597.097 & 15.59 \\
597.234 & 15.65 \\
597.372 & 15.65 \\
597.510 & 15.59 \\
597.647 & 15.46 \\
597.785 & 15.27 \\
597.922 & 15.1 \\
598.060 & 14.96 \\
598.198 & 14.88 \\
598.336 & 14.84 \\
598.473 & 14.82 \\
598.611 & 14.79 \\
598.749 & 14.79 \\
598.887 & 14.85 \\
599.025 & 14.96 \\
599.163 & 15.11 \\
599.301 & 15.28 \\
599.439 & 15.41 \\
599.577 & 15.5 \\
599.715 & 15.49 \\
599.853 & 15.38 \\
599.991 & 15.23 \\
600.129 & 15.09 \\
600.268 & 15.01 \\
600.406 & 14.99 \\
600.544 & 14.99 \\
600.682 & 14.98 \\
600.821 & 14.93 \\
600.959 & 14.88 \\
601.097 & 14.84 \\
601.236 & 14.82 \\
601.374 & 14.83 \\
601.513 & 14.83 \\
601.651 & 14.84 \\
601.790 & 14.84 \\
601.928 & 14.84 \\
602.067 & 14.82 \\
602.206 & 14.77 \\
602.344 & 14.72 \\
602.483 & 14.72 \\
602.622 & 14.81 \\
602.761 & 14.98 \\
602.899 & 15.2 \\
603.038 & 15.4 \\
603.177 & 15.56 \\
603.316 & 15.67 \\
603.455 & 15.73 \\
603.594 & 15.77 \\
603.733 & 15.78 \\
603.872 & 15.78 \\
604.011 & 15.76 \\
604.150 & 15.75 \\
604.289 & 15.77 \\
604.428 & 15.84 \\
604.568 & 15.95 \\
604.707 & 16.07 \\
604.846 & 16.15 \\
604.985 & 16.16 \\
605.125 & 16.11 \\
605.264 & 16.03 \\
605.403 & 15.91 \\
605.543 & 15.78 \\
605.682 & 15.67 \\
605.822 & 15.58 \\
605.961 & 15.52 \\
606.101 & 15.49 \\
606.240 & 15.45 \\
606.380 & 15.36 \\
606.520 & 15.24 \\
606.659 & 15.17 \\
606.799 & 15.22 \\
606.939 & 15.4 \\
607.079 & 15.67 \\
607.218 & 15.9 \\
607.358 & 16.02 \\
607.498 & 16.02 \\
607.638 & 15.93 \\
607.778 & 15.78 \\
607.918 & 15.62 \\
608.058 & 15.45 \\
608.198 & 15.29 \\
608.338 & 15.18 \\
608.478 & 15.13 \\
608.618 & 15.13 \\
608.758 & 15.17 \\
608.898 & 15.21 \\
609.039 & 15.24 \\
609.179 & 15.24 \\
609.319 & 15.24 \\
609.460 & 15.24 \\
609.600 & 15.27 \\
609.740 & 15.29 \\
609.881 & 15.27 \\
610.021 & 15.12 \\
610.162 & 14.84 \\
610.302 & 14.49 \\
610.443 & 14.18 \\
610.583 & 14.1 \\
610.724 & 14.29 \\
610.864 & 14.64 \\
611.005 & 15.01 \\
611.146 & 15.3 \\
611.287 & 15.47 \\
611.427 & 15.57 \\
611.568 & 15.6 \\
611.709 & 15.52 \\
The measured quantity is 0.12 nm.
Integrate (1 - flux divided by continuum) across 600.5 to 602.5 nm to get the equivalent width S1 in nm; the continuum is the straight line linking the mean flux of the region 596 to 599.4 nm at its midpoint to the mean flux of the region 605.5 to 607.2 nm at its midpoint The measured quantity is 0.06 nm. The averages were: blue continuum 15.2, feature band 14.8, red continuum 15.5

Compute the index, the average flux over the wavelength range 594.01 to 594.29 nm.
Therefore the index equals 14.9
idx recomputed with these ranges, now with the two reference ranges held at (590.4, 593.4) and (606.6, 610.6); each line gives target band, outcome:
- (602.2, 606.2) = -0.135 nm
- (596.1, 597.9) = -0.069 nm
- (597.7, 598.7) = -0.007 nm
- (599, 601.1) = -0.030 nm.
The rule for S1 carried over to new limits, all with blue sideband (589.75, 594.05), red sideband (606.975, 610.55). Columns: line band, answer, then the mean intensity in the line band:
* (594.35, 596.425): -0.14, 15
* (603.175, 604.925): -0.11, 15.8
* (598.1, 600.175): -0.10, 15.1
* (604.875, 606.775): -0.08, 15.7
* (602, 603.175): -0.02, 15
